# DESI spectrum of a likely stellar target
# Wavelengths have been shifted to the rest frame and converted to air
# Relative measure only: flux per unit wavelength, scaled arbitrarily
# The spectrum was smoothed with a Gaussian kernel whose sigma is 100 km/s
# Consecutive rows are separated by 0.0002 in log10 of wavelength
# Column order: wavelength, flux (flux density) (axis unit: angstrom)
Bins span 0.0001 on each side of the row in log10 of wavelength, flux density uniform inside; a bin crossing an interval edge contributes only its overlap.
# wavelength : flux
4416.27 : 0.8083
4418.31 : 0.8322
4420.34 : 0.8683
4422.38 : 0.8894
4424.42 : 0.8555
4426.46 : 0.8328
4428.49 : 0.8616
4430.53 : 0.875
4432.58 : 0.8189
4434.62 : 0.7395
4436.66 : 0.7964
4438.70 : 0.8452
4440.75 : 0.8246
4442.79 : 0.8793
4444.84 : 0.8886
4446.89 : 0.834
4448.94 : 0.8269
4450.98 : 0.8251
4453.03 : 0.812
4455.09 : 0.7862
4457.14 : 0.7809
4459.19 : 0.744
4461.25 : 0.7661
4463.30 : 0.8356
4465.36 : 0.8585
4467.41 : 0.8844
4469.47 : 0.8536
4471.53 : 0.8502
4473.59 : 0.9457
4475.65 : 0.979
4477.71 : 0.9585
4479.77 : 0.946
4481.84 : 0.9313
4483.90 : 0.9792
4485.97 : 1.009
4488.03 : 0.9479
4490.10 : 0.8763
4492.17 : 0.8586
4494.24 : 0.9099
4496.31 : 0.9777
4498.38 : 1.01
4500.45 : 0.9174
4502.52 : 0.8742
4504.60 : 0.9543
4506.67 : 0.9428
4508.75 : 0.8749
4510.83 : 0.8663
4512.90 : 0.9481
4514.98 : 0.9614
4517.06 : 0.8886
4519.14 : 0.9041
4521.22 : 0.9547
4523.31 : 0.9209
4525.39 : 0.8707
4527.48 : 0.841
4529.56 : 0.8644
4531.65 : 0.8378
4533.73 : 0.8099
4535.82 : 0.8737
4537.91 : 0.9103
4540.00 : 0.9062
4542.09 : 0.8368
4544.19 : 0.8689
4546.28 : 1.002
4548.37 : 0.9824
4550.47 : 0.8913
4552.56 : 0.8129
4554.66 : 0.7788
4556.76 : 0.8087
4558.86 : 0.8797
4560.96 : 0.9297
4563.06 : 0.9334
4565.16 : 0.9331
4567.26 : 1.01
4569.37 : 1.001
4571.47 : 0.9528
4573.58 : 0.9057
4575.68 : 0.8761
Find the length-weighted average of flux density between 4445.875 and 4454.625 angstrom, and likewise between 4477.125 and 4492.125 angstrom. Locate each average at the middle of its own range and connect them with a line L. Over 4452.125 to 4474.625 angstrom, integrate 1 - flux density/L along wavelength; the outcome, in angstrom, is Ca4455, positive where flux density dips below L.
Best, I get 1.0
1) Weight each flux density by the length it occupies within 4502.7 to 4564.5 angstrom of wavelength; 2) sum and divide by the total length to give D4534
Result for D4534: 0.891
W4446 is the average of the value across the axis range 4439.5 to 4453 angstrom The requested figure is 0.844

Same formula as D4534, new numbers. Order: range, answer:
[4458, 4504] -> 0.905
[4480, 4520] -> 0.928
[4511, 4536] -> 0.89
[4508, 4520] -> 0.908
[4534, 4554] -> 0.892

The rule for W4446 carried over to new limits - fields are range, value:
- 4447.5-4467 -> 0.807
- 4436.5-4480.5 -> 0.852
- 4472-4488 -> 0.959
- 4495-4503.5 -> 0.945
